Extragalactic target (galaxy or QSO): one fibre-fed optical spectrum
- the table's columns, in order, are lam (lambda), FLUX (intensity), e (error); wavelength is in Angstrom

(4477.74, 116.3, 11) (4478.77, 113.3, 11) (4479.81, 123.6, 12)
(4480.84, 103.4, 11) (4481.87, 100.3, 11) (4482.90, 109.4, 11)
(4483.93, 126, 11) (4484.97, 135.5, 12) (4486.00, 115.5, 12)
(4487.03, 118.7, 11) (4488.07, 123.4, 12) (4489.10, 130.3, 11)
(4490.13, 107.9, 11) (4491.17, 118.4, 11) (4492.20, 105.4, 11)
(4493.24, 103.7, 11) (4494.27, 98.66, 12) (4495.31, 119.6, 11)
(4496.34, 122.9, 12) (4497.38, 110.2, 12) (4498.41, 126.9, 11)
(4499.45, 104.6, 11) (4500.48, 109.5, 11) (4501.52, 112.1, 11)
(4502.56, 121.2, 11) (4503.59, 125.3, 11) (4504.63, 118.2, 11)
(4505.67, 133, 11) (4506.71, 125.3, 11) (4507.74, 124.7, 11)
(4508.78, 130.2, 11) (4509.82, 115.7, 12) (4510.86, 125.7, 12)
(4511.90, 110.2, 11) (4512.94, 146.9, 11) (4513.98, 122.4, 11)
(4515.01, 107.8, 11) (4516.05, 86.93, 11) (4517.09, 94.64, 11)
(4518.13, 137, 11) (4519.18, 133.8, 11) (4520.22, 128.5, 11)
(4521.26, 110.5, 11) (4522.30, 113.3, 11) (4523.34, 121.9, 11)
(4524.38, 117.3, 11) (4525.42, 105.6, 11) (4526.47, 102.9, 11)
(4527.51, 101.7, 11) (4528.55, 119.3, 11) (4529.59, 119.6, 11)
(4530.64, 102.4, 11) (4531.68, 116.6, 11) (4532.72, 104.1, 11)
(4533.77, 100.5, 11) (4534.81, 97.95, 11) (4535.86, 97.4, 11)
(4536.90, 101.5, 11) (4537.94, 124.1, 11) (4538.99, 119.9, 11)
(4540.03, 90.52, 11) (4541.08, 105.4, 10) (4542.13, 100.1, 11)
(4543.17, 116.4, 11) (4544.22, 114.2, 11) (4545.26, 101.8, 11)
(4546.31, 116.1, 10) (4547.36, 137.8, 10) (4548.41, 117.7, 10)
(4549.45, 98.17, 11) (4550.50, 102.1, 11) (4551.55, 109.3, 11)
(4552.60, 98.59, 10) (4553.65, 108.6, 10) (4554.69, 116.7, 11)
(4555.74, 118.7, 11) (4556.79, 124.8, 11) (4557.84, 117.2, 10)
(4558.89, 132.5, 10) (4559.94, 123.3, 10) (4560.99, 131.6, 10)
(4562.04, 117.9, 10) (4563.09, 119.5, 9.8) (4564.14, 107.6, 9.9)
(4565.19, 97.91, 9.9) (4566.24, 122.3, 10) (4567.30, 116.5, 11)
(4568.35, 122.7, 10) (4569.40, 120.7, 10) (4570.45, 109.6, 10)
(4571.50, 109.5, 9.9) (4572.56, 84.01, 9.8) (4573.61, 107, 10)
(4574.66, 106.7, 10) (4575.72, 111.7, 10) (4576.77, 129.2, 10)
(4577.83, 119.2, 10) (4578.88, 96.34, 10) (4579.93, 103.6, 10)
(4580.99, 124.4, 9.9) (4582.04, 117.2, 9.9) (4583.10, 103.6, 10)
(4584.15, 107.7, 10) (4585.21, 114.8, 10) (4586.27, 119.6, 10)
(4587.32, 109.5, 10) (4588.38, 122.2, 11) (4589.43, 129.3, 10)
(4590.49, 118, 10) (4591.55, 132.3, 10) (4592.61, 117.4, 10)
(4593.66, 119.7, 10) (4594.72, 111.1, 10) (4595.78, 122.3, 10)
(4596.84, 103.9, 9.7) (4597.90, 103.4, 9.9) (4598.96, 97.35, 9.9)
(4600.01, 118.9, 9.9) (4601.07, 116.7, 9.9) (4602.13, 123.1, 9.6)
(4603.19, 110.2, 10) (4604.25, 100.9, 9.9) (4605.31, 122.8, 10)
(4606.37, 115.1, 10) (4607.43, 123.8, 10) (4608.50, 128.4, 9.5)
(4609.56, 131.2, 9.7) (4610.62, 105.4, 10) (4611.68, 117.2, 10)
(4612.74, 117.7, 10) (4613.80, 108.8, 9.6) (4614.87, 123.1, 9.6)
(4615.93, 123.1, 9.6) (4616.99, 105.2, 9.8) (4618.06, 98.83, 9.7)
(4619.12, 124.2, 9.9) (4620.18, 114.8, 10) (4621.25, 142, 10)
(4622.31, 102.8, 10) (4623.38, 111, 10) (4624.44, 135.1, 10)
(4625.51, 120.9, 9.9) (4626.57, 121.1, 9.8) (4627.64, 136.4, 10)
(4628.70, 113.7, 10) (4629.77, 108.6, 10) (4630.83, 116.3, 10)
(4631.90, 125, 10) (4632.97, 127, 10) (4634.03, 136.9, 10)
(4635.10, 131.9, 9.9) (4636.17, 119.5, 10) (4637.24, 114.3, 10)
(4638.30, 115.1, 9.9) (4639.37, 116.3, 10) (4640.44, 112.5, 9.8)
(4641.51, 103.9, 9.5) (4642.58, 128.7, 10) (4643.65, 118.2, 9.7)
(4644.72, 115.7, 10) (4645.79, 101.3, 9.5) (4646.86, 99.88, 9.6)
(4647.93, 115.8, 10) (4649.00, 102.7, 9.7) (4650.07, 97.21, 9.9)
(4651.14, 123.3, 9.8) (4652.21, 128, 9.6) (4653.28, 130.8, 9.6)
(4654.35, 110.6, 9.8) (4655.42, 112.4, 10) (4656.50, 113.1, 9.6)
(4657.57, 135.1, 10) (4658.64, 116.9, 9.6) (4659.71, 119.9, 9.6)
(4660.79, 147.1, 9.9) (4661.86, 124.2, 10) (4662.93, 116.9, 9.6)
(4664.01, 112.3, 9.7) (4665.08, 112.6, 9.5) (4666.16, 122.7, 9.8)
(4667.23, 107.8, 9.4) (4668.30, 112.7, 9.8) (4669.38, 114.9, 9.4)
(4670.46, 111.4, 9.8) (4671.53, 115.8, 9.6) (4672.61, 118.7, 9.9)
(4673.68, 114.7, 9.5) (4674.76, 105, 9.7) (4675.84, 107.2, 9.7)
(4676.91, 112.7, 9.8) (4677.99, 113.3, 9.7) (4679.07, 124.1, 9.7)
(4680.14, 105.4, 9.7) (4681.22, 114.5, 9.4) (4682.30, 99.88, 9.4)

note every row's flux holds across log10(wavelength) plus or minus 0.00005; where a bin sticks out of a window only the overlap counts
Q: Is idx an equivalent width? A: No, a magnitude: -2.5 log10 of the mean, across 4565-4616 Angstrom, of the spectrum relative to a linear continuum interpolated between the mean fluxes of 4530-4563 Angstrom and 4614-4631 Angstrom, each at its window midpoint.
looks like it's 0.01 mag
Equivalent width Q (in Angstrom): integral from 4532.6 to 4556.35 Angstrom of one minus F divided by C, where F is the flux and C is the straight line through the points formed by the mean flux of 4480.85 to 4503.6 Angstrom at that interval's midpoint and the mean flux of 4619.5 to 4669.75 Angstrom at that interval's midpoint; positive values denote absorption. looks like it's 1.6 Angstrom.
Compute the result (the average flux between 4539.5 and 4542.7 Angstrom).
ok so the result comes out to 99.1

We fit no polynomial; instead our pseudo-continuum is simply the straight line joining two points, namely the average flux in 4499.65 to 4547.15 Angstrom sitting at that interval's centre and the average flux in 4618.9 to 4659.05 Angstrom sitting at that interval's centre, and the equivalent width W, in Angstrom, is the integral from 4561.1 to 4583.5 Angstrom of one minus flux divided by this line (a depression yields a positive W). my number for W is 0.7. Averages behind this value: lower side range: 114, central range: 112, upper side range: 118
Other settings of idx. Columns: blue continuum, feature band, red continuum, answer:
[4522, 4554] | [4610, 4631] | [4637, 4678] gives -0.04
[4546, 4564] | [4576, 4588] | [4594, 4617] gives 0.03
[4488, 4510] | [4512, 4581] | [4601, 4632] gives 0.05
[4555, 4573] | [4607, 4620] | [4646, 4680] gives -0.01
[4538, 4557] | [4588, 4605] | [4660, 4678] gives -0.02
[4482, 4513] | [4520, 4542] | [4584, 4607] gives 0.08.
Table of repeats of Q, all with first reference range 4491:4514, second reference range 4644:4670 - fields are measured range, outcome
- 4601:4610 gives -0.2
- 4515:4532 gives 0.8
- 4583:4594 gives -0.1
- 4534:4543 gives 1.0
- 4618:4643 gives -0.7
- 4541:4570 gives 0.7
